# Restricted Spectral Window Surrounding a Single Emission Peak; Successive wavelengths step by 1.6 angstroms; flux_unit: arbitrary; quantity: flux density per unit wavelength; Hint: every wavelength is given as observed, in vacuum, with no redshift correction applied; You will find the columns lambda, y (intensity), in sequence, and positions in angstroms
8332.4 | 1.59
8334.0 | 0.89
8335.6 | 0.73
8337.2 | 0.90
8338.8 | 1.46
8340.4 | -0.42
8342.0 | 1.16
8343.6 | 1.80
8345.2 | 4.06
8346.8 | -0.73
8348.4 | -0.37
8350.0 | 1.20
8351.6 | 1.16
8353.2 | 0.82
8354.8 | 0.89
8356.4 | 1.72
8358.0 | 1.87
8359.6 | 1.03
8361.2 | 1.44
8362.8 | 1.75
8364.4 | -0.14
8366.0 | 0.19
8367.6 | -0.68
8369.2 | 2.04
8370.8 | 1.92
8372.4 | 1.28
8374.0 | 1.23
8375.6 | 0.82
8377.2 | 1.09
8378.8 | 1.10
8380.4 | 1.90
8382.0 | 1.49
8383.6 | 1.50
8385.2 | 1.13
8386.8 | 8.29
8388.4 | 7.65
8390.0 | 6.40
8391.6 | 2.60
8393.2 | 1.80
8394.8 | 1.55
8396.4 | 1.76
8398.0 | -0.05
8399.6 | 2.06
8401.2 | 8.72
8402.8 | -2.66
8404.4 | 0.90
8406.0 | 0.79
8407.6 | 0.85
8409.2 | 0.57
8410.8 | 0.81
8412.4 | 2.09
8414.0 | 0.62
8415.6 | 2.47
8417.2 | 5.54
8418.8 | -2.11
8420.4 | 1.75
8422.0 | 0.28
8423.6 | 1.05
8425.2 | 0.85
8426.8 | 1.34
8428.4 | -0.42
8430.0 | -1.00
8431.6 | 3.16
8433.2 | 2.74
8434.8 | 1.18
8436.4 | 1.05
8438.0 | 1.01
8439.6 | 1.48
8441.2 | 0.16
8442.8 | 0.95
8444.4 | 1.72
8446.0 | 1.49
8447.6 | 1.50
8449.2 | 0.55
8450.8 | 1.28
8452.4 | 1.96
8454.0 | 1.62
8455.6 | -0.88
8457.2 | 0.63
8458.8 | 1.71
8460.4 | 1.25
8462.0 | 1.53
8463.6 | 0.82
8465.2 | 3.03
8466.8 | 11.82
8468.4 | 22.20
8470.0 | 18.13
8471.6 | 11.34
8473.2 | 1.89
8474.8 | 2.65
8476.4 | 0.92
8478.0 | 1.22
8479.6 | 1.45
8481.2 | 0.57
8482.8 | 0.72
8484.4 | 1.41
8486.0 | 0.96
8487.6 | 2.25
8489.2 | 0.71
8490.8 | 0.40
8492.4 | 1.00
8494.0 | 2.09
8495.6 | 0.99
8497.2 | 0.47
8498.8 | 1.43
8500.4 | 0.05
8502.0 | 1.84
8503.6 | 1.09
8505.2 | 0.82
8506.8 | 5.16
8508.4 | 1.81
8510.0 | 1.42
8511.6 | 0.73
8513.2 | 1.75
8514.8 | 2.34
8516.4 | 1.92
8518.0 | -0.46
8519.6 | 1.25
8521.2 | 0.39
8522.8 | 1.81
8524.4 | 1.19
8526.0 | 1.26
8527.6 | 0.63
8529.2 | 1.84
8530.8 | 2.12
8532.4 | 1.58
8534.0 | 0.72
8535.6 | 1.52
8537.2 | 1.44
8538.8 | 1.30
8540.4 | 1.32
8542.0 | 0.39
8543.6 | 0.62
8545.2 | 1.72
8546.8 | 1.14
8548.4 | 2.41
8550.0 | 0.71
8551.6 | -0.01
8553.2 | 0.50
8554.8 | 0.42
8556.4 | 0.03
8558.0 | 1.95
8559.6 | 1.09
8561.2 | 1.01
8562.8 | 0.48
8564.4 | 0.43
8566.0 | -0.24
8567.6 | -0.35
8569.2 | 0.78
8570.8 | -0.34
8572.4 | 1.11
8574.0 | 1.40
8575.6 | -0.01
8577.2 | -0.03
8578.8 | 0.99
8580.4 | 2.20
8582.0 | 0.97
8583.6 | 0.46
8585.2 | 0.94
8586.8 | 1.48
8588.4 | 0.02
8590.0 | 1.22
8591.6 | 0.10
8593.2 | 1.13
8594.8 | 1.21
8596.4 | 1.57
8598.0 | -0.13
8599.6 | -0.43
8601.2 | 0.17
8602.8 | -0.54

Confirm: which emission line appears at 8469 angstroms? [O III]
